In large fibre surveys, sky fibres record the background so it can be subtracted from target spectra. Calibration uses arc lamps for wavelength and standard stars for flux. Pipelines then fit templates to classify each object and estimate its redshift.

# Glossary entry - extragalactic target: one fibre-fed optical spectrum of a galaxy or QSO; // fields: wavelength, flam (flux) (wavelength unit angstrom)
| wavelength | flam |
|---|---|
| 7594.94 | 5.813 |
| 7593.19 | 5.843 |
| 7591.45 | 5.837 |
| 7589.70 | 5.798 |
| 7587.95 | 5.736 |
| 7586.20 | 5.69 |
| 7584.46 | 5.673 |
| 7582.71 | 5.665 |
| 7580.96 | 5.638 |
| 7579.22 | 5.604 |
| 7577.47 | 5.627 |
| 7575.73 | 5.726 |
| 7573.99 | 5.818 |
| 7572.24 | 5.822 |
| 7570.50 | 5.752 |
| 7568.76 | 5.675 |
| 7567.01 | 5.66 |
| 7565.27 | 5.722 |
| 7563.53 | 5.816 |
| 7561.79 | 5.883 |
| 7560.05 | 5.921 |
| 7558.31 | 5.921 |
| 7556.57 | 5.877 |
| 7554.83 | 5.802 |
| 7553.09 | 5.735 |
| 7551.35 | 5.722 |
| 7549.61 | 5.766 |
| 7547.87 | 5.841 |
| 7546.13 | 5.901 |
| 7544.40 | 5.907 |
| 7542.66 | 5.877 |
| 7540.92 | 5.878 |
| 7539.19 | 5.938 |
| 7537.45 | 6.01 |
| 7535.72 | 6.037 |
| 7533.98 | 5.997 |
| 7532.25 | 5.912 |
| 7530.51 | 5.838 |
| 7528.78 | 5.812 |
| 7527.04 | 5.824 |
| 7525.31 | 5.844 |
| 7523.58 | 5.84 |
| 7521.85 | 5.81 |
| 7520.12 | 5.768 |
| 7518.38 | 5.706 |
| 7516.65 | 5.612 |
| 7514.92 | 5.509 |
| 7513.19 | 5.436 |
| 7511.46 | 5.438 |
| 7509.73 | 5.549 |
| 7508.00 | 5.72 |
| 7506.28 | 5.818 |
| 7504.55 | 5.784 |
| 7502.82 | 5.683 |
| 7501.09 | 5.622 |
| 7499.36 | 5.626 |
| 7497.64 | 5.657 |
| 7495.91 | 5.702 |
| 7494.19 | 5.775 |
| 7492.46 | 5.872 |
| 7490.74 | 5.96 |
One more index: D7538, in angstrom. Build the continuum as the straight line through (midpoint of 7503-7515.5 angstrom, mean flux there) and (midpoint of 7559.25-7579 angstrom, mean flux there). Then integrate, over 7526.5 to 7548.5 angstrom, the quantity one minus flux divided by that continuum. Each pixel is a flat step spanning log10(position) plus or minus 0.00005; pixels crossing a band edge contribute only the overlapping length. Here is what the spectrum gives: -0.9 angstrom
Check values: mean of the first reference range 5.62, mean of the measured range 5.91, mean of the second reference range 5.76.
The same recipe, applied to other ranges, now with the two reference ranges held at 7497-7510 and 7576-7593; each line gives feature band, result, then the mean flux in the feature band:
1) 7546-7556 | -0.2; 5.78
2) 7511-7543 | -0.6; 5.8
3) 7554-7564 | -0.3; 5.87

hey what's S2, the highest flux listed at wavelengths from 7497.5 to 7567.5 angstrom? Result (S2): 6.037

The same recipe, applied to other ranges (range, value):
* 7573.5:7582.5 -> 5.818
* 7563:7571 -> 5.816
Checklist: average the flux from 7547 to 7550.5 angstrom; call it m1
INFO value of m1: 5.8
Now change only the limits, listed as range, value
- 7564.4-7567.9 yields 5.68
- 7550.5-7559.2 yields 5.81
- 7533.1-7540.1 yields 6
